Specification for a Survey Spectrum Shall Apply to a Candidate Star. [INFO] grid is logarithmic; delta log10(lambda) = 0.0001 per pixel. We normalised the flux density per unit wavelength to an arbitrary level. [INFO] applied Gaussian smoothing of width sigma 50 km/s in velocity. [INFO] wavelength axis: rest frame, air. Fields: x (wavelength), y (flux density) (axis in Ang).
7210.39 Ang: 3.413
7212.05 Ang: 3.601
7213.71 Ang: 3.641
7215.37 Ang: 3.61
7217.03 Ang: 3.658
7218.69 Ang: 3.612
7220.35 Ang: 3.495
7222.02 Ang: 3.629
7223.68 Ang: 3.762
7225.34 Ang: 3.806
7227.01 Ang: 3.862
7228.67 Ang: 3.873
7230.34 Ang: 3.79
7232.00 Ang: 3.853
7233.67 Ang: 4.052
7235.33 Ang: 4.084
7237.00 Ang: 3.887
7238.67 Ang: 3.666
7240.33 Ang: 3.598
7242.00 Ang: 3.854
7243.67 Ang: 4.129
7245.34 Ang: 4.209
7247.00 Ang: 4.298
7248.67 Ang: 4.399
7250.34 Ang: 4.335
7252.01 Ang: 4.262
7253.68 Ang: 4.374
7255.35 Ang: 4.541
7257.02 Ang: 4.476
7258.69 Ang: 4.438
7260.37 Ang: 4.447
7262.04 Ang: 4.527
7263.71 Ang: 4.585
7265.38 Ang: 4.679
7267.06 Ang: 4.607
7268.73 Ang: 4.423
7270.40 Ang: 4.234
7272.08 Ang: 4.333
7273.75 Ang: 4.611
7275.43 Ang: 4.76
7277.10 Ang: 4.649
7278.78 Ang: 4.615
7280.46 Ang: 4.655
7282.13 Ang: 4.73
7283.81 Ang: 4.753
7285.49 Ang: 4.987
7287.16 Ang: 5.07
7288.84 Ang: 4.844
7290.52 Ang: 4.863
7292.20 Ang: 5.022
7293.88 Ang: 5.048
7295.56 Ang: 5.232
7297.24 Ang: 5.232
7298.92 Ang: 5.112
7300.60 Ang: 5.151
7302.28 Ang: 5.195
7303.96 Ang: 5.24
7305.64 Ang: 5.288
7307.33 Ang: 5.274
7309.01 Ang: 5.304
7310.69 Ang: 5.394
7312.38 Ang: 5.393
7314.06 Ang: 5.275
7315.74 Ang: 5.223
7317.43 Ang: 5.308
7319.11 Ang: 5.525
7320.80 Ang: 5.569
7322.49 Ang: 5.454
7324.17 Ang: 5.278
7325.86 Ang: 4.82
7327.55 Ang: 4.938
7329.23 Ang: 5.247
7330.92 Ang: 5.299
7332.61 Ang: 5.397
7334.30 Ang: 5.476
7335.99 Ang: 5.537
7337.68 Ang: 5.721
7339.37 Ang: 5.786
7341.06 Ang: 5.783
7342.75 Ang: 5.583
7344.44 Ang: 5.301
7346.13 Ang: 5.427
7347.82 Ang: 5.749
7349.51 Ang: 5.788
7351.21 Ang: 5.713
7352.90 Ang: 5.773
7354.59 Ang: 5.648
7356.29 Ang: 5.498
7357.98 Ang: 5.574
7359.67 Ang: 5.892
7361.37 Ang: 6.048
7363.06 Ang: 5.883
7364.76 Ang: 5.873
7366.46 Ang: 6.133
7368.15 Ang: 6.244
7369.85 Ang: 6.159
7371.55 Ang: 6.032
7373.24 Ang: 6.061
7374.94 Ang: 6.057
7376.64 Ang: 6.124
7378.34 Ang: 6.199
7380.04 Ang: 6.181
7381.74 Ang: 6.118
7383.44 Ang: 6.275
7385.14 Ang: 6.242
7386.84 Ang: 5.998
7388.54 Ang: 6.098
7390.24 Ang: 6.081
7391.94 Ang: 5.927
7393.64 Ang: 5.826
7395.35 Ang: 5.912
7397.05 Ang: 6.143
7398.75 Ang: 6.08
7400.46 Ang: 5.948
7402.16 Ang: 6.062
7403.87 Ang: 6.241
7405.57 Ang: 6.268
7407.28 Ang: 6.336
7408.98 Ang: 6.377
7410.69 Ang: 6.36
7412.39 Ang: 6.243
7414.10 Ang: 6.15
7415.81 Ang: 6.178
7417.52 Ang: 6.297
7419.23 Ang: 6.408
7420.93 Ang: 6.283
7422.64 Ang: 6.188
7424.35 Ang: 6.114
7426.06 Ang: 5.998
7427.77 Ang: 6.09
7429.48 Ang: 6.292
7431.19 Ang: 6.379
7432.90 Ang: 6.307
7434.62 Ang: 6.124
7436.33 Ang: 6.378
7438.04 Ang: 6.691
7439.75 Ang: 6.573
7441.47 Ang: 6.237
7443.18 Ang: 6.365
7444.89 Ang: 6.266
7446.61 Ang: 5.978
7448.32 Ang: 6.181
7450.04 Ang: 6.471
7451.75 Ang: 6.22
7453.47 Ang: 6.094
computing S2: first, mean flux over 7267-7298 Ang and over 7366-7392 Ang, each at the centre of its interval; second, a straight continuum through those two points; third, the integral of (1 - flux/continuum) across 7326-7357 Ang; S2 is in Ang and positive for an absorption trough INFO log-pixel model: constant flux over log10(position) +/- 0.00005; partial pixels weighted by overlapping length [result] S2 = 0.5 Ang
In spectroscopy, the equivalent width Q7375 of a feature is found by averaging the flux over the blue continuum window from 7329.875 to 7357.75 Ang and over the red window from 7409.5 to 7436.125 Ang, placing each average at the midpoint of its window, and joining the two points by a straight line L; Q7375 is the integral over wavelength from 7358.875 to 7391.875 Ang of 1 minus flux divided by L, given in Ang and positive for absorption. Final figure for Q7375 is -1.4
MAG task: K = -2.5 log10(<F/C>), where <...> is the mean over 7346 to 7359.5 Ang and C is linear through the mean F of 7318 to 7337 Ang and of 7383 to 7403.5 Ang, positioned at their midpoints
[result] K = -0.01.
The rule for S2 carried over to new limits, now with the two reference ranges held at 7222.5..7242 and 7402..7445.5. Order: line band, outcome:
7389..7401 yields -0.2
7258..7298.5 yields -2.8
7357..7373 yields -1.3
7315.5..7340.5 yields -1.6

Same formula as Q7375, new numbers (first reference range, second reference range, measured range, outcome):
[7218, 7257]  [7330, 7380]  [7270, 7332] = -1.3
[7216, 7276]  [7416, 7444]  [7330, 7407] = -4.5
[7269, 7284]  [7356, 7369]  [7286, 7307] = -0.9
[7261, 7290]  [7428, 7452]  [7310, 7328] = -0.7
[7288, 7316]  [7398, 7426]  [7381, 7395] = -0.2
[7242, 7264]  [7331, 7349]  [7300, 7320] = -0.6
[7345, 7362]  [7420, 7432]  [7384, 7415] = -0.6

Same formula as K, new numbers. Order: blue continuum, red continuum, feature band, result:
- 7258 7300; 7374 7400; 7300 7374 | -0.018 mag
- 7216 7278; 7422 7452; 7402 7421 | -0.051 mag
